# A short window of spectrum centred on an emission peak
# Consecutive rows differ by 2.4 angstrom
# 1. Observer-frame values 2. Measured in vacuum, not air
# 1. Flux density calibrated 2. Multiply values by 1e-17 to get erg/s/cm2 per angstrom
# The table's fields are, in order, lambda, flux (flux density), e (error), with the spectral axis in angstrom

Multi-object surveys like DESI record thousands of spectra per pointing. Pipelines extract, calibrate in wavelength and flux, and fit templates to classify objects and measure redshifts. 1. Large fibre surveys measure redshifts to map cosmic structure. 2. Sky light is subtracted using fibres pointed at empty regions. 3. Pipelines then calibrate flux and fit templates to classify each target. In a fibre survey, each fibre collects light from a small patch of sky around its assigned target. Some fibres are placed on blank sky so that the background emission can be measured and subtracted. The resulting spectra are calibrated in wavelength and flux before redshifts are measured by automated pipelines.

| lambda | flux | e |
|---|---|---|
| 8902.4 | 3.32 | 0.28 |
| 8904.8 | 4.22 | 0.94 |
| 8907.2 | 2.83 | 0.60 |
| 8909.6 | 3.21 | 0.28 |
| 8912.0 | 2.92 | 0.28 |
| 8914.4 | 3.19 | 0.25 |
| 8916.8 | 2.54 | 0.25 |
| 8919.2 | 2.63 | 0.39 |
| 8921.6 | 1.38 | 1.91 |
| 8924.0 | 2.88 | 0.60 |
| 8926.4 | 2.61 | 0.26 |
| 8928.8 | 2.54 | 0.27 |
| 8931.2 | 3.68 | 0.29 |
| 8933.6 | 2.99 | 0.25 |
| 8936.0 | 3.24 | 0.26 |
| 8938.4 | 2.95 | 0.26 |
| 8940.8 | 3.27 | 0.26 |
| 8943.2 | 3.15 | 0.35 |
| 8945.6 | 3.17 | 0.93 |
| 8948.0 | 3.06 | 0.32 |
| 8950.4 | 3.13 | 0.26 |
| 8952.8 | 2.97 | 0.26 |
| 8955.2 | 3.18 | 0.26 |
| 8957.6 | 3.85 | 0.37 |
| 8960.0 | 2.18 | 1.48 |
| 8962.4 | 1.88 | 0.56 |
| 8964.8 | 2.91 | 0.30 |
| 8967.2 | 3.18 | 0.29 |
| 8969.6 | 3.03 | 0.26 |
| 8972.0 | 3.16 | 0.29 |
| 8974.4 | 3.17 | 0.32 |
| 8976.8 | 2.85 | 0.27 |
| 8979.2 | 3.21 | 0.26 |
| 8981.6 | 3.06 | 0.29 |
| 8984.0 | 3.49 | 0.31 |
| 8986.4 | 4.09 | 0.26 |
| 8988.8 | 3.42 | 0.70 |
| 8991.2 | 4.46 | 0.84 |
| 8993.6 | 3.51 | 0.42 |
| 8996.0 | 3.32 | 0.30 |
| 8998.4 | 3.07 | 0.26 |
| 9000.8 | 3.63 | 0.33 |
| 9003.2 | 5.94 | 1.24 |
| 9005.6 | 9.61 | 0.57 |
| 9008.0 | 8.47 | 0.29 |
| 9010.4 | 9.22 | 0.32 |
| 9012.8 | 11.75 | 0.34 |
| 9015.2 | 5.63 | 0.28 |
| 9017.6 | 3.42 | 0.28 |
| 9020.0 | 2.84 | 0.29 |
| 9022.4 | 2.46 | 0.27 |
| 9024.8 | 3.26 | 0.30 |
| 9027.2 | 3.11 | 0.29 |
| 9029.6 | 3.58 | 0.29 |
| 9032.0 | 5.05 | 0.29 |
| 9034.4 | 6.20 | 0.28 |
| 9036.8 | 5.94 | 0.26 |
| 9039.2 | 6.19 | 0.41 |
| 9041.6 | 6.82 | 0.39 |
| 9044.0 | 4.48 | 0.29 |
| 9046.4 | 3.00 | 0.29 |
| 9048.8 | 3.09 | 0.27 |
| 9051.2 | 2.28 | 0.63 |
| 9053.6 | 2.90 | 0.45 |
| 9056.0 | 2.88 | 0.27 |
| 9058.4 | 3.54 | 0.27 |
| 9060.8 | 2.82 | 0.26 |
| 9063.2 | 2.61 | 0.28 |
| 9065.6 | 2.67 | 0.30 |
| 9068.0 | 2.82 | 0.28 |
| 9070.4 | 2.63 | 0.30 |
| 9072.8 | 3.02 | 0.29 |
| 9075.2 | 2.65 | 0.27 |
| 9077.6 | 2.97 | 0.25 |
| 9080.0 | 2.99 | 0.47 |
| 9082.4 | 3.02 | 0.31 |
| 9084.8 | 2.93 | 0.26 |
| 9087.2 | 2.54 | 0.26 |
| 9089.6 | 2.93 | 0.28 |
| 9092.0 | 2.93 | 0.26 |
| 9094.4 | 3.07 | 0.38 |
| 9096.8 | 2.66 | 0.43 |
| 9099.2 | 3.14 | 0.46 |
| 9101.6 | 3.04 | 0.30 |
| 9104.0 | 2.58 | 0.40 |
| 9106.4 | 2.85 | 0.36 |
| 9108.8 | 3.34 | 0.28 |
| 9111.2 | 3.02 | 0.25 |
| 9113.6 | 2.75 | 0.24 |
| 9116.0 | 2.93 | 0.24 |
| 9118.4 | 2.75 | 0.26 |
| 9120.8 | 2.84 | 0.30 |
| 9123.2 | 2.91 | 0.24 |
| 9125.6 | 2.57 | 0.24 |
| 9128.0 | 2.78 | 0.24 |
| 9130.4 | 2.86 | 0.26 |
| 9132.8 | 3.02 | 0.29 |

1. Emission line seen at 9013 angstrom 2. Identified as H-alpha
